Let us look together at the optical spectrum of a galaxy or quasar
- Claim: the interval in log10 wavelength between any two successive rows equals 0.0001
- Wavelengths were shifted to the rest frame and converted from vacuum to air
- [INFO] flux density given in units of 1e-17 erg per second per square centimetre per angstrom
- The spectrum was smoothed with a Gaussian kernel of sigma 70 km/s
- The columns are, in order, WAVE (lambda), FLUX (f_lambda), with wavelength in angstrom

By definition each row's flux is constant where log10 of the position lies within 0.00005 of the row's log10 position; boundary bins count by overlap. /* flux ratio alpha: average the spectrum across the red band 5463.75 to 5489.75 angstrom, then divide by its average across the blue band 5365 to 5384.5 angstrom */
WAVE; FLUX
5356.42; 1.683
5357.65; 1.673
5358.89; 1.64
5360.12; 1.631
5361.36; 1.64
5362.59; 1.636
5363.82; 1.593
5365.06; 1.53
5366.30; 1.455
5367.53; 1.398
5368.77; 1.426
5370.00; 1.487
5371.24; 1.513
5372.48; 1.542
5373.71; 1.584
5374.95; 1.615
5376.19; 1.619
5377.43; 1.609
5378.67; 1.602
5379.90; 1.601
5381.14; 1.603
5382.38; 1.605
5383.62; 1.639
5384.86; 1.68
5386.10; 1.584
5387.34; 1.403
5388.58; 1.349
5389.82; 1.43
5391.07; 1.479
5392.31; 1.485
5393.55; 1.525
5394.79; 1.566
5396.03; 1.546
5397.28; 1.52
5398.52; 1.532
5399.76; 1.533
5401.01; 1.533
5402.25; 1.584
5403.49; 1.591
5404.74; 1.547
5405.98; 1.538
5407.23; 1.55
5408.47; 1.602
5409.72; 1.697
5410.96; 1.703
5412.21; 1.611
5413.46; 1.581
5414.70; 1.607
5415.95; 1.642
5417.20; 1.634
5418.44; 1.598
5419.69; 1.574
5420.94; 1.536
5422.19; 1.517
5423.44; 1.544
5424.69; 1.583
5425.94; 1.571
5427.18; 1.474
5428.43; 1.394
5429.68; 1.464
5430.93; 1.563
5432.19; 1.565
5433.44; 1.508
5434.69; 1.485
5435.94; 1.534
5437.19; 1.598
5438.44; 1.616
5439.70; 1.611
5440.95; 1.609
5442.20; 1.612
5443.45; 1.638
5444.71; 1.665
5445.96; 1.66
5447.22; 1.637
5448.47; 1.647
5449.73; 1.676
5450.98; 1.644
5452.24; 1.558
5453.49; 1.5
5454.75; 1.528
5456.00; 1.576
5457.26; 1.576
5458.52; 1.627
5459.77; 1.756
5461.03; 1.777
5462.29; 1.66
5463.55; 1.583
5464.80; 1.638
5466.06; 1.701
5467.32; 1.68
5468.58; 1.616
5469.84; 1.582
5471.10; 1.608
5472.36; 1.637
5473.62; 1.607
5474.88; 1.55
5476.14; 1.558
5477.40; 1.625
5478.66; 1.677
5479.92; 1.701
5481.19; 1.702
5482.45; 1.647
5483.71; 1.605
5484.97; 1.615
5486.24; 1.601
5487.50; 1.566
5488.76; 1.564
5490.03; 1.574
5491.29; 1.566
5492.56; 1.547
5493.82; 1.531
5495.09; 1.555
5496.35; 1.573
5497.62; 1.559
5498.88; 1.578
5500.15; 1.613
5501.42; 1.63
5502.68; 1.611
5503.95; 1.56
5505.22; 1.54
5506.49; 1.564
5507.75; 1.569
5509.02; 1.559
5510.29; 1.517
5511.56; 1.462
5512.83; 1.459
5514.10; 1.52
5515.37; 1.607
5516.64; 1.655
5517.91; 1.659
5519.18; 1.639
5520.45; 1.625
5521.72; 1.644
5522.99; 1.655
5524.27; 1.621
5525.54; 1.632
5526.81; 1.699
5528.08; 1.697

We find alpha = 1.04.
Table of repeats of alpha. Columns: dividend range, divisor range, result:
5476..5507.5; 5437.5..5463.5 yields 0.98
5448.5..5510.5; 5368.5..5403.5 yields 1.04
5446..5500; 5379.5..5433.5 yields 1.04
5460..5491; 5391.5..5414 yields 1.04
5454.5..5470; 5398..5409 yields 1.06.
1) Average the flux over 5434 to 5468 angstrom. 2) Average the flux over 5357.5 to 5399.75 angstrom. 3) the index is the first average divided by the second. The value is 1.0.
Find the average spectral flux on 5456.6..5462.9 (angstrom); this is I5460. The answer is 1.68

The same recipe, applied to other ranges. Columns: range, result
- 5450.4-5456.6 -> 1.56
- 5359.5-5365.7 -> 1.61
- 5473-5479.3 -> 1.6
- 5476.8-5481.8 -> 1.67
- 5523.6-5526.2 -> 1.63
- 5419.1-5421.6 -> 1.55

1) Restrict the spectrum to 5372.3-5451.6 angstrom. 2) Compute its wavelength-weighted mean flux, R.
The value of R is 1.57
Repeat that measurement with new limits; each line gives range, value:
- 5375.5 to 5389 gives 1.58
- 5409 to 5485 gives 1.6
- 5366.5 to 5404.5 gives 1.54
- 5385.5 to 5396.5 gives 1.48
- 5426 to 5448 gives 1.57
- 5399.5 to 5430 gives 1.57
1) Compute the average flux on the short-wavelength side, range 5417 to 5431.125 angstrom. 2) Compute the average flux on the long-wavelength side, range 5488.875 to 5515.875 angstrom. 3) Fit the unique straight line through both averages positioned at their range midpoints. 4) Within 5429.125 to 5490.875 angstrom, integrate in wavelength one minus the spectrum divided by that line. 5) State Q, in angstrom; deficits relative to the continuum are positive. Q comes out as -2.6 angstrom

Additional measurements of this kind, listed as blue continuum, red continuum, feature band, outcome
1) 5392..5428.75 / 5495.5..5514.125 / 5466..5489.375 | -0.94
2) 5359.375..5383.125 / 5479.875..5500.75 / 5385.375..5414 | 0.49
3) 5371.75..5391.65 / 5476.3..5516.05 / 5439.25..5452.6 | -0.54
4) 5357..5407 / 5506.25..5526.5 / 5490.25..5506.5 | 0.13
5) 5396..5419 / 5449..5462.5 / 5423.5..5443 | 0.74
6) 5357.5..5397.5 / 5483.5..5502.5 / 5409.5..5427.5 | -0.35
